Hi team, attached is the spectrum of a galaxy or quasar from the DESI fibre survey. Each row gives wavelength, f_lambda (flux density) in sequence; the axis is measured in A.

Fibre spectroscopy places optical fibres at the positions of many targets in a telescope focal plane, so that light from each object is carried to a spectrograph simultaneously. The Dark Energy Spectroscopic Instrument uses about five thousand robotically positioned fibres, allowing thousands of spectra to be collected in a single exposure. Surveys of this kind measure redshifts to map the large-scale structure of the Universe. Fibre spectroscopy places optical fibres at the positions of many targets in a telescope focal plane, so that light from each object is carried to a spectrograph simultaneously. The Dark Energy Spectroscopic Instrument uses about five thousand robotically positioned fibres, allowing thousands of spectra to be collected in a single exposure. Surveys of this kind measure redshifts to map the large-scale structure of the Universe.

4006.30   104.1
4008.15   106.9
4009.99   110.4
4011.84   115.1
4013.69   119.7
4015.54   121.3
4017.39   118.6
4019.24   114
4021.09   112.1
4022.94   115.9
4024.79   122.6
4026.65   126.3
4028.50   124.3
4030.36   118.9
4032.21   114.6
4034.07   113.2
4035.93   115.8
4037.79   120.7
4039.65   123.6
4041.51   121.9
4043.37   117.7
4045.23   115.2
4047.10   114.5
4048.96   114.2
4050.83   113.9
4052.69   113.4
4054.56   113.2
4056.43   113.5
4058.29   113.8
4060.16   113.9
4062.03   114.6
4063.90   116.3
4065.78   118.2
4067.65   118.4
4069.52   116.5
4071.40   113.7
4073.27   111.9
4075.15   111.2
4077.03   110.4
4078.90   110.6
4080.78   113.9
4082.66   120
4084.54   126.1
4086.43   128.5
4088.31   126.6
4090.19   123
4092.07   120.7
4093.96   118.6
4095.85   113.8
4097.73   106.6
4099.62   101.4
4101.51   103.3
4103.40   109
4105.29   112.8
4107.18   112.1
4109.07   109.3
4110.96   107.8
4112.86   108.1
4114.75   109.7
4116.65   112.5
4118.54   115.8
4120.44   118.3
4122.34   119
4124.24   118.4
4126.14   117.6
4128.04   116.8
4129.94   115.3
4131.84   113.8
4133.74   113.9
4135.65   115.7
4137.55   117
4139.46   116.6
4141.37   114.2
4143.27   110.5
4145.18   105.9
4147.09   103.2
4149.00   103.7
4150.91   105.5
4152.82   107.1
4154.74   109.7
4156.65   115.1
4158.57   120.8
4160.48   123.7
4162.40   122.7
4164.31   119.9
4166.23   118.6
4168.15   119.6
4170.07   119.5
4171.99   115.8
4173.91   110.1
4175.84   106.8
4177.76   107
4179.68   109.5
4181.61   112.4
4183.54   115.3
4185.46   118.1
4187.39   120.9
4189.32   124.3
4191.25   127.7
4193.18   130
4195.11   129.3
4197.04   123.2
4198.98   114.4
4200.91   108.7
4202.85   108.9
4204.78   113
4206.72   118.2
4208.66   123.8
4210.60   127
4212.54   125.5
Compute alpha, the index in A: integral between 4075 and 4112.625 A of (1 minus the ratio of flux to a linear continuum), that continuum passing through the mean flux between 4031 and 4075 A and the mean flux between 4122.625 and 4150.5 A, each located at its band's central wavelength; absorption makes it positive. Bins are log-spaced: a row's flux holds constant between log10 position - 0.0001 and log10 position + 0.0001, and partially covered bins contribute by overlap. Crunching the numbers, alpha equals 0.1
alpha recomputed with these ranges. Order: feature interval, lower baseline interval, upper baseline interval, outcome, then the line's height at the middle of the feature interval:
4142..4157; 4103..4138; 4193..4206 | 1.01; 115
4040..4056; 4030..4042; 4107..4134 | 0.26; 118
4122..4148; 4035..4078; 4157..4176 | 0.73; 117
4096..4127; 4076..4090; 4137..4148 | 1.08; 115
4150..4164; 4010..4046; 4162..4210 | 0.29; 118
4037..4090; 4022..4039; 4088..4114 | -0.43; 116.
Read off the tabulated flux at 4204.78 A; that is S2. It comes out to 113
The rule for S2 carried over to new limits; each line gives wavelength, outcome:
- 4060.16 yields 113.9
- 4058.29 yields 113.8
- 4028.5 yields 124.3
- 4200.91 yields 108.7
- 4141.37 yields 114.2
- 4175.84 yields 106.8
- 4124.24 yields 118.4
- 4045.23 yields 115.2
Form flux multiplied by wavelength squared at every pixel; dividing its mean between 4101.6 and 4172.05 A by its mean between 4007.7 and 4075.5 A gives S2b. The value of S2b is 1.02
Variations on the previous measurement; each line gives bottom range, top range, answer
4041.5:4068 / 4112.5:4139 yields 1.04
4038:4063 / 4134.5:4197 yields 1.06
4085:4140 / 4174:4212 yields 1.07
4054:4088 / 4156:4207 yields 1.07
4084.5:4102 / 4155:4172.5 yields 1.06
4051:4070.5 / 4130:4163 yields 1.02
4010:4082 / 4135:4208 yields 1.06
